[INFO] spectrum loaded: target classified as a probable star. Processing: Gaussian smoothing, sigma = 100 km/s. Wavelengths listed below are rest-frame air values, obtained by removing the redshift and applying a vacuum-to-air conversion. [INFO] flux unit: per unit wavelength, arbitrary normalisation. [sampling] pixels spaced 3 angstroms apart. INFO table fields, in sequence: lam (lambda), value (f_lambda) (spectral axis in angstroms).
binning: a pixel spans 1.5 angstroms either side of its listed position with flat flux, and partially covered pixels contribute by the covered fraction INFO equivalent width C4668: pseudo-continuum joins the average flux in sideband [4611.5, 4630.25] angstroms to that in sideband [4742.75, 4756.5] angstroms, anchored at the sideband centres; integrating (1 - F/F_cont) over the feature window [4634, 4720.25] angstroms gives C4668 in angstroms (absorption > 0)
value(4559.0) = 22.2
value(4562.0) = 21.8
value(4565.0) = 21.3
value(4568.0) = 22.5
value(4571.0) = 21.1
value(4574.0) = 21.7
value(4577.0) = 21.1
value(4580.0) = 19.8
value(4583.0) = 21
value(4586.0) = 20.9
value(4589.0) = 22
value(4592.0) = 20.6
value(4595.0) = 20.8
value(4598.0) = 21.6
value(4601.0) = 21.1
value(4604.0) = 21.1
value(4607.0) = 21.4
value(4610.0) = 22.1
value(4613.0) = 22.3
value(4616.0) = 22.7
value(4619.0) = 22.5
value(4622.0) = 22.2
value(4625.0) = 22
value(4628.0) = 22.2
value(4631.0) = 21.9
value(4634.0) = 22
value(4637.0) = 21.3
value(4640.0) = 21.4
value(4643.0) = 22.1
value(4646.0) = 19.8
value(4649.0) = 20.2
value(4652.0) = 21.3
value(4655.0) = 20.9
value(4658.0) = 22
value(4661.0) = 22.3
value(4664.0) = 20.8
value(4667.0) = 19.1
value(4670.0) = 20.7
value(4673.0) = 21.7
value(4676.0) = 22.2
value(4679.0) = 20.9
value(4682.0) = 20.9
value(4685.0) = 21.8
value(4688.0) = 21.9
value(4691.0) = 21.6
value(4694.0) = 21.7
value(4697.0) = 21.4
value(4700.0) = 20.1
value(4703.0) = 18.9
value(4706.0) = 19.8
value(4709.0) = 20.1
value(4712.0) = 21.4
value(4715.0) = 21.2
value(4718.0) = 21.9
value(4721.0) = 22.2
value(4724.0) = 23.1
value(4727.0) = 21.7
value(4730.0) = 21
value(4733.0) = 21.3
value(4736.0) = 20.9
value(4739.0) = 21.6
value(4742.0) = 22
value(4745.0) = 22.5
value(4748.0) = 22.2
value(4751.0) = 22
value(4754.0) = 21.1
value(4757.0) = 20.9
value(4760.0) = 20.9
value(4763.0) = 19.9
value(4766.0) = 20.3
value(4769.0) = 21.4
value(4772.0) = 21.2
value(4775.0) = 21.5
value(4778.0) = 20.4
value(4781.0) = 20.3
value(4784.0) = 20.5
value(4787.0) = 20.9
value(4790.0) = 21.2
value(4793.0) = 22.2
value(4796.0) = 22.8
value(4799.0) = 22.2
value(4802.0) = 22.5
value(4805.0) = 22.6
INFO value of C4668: 4.1 angstroms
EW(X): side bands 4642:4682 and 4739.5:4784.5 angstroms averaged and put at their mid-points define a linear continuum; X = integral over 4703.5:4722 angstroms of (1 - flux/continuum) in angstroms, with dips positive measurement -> 0.1 angstroms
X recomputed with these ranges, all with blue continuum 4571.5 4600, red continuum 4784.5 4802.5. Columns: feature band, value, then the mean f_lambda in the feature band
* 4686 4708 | 0.7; 20.8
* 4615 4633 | -0.9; 22.2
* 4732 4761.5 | 0.2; 21.5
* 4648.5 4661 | 0.0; 21.3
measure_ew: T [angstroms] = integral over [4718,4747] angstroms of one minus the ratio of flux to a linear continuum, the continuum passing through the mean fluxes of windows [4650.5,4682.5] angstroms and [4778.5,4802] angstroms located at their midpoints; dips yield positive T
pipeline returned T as -0.7 angstroms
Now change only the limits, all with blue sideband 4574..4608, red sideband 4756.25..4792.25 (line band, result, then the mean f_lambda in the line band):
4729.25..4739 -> -0.1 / 21.2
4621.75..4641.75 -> -0.8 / 21.8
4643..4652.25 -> 0.2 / 20.6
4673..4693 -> -0.6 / 21.6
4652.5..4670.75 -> 0.0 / 21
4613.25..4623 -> -0.7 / 22.5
